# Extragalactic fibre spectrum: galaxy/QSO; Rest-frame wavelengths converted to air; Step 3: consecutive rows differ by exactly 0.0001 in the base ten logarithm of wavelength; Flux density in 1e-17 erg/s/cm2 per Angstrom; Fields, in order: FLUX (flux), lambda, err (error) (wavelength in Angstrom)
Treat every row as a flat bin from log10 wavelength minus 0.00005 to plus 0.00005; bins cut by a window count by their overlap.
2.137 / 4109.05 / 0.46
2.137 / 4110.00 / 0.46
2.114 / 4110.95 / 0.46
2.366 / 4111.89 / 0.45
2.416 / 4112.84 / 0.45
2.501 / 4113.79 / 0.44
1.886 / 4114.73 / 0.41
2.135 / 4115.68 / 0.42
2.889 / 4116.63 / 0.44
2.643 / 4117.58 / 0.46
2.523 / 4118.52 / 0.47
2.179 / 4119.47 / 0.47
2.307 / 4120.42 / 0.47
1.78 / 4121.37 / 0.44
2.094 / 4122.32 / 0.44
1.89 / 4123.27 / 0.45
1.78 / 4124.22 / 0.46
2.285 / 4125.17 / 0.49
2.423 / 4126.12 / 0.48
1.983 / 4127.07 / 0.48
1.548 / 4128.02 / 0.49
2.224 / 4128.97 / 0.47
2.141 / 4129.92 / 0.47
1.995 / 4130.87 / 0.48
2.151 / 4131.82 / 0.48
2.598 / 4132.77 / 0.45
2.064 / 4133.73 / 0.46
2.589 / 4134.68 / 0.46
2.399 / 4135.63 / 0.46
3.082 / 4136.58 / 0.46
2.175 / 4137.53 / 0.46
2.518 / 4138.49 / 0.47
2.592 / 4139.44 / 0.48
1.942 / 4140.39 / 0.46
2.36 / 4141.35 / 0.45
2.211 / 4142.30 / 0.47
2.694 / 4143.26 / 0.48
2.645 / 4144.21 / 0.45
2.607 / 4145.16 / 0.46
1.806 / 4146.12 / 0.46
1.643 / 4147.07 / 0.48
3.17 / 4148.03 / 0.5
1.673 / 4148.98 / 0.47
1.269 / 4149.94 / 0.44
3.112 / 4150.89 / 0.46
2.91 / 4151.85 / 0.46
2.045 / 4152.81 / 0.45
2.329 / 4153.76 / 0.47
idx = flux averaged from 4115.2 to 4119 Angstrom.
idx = 2.55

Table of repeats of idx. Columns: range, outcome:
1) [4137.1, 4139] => 2.35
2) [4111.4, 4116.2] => 2.27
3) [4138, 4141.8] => 2.35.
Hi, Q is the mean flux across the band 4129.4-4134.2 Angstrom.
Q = 2.19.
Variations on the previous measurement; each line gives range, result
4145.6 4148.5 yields 2.2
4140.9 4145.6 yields 2.51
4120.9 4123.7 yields 1.92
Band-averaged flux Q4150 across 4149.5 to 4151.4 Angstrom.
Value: 2.22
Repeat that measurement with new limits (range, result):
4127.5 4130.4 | 1.97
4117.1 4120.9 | 2.41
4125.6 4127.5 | 2.21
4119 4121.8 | 2.09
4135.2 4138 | 2.56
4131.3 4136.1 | 2.36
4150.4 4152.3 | 3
